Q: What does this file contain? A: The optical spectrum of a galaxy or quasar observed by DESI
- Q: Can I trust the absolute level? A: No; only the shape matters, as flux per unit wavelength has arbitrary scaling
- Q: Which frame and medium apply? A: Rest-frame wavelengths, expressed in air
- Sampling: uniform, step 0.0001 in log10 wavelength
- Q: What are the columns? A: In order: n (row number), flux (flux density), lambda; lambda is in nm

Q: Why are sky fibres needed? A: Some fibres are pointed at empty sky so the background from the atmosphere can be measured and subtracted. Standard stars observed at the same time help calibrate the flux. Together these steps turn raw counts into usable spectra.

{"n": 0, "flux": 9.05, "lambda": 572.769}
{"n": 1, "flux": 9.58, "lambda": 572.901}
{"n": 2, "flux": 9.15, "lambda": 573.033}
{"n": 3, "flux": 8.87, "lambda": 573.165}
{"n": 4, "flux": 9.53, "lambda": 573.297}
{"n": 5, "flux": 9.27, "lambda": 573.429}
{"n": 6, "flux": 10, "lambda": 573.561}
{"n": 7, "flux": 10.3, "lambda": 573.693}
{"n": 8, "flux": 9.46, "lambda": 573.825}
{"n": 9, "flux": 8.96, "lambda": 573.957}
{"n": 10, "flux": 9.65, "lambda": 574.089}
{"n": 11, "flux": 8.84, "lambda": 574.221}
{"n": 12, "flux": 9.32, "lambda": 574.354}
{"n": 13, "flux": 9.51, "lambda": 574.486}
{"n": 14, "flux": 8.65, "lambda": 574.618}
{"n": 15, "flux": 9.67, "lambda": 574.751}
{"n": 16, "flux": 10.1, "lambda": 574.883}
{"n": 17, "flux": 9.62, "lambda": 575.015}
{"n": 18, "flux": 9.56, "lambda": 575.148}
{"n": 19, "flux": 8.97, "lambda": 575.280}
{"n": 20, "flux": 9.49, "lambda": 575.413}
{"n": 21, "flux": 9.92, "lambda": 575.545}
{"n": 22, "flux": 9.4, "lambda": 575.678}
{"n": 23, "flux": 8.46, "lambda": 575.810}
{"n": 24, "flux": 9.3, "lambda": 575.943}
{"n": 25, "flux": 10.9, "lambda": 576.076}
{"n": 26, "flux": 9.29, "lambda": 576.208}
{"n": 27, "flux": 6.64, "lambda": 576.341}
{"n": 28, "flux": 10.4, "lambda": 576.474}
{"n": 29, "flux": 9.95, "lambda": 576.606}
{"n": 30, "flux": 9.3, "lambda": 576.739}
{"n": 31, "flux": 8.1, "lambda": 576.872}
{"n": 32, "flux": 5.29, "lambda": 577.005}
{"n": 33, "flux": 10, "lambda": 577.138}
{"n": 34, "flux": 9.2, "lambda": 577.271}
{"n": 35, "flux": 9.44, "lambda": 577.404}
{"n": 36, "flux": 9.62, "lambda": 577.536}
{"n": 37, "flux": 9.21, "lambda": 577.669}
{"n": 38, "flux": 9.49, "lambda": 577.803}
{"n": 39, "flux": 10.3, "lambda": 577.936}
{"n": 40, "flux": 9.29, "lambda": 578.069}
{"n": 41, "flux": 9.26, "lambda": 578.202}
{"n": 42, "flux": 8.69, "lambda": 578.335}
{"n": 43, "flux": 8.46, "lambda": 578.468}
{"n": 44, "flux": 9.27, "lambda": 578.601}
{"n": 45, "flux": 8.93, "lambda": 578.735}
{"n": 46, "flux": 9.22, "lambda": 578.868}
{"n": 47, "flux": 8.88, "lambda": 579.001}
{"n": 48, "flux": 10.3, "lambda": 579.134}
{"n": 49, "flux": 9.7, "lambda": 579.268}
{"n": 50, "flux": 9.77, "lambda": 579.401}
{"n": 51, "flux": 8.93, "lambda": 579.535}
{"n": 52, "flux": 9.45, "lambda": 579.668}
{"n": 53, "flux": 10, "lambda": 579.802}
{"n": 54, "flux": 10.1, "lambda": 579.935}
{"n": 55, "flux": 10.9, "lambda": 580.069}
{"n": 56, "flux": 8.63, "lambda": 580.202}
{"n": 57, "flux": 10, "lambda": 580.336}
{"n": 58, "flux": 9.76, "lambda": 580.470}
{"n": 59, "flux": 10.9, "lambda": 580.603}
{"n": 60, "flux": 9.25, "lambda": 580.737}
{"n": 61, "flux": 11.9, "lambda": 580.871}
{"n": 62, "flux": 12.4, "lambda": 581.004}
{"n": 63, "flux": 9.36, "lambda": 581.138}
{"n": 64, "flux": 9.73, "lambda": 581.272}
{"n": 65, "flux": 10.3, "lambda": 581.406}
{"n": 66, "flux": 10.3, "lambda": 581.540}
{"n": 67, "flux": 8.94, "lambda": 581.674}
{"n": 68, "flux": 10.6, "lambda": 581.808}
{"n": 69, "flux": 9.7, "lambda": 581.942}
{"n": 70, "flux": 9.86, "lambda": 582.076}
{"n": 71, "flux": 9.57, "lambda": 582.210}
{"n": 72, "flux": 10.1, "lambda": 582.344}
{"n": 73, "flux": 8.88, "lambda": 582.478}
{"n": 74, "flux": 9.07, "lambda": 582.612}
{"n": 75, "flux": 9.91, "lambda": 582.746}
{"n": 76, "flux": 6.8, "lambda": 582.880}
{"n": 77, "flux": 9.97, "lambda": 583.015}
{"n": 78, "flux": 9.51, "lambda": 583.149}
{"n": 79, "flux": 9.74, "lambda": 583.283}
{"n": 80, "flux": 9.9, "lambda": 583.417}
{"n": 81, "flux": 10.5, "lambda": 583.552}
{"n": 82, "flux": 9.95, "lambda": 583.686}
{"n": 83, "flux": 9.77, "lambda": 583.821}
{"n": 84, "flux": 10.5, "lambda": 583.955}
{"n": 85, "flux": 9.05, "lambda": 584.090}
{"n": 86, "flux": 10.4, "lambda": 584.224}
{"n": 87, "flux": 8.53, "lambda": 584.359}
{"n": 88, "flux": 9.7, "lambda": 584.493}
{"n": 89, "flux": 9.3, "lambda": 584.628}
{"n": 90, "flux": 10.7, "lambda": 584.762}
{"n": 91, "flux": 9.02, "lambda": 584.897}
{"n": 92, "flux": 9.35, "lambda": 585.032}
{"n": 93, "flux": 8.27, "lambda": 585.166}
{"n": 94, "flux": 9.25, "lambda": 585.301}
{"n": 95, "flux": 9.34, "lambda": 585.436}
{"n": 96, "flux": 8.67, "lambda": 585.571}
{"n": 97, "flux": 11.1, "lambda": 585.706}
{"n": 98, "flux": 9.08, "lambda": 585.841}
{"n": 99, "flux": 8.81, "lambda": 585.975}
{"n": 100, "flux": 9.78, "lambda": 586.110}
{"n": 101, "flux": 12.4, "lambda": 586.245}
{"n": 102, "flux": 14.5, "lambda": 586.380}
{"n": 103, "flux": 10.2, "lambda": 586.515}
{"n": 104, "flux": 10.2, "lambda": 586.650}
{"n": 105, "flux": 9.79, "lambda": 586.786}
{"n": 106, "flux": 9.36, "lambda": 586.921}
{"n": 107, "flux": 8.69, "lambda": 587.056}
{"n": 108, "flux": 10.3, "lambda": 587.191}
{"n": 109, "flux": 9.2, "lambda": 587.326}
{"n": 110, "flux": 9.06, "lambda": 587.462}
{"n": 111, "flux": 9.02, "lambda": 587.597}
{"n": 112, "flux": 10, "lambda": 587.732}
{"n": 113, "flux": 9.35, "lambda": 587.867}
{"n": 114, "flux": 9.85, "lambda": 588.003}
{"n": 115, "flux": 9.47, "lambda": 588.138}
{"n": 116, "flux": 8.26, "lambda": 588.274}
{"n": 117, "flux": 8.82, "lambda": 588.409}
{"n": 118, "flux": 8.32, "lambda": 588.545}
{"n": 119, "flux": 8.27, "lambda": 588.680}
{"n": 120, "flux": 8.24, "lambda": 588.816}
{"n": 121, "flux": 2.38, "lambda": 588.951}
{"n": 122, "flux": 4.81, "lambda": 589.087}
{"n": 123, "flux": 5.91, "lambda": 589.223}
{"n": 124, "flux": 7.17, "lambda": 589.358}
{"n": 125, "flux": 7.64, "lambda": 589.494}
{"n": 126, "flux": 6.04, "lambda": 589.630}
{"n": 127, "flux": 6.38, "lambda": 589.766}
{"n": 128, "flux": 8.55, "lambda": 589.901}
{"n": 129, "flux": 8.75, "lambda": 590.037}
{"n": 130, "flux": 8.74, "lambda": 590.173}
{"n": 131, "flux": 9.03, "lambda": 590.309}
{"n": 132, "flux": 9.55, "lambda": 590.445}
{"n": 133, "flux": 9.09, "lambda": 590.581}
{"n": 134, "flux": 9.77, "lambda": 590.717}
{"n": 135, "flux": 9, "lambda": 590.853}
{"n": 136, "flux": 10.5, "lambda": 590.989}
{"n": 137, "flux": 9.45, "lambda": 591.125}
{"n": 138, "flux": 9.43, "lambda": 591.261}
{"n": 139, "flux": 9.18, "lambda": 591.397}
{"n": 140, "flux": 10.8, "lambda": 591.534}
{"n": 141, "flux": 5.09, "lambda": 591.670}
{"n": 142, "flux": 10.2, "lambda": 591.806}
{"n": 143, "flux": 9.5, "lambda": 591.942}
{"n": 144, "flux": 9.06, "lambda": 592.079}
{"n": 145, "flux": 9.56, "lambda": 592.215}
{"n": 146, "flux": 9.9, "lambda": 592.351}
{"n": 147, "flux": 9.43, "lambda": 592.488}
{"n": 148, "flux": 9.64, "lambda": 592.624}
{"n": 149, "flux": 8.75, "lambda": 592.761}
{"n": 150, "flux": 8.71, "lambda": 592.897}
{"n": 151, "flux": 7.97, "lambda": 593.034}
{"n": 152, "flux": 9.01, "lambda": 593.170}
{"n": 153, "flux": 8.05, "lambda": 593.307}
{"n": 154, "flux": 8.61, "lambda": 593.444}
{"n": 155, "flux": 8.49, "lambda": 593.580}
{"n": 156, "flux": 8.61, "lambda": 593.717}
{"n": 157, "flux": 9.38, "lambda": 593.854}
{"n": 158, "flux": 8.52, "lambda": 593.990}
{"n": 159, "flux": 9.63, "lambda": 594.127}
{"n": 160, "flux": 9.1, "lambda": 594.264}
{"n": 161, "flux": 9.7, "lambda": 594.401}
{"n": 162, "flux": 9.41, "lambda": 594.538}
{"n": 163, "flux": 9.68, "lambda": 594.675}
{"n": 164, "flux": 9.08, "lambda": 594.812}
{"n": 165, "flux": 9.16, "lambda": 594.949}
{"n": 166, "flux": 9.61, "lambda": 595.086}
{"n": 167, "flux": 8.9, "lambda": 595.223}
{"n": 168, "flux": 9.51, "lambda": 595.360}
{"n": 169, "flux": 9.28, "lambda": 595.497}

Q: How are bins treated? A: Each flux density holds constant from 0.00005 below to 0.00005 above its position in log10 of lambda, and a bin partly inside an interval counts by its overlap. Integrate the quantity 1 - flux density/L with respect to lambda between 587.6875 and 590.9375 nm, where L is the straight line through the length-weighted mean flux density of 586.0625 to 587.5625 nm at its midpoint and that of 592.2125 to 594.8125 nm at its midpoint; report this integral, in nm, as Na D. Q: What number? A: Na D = 0.58 nm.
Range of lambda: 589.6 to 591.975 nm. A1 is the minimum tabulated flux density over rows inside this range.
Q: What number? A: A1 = 5.09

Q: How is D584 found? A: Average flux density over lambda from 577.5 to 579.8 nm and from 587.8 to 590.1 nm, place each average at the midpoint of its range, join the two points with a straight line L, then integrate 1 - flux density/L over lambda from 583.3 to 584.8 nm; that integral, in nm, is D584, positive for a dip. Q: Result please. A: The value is -0.254 nm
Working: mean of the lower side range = 9.35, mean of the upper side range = 7.54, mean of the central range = 9.83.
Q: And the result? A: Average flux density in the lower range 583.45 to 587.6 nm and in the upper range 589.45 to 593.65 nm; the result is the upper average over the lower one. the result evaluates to 0.9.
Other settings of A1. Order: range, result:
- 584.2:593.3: 2.38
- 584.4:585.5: 8.27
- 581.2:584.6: 6.8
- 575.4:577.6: 5.29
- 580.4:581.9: 8.94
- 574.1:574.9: 8.65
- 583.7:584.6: 8.53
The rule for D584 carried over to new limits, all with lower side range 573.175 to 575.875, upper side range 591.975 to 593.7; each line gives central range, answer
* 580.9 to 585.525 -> -0.24 nm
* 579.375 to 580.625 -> -0.07 nm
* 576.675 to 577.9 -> 0.06 nm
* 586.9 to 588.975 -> 0.07 nm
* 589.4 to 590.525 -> 0.12 nm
